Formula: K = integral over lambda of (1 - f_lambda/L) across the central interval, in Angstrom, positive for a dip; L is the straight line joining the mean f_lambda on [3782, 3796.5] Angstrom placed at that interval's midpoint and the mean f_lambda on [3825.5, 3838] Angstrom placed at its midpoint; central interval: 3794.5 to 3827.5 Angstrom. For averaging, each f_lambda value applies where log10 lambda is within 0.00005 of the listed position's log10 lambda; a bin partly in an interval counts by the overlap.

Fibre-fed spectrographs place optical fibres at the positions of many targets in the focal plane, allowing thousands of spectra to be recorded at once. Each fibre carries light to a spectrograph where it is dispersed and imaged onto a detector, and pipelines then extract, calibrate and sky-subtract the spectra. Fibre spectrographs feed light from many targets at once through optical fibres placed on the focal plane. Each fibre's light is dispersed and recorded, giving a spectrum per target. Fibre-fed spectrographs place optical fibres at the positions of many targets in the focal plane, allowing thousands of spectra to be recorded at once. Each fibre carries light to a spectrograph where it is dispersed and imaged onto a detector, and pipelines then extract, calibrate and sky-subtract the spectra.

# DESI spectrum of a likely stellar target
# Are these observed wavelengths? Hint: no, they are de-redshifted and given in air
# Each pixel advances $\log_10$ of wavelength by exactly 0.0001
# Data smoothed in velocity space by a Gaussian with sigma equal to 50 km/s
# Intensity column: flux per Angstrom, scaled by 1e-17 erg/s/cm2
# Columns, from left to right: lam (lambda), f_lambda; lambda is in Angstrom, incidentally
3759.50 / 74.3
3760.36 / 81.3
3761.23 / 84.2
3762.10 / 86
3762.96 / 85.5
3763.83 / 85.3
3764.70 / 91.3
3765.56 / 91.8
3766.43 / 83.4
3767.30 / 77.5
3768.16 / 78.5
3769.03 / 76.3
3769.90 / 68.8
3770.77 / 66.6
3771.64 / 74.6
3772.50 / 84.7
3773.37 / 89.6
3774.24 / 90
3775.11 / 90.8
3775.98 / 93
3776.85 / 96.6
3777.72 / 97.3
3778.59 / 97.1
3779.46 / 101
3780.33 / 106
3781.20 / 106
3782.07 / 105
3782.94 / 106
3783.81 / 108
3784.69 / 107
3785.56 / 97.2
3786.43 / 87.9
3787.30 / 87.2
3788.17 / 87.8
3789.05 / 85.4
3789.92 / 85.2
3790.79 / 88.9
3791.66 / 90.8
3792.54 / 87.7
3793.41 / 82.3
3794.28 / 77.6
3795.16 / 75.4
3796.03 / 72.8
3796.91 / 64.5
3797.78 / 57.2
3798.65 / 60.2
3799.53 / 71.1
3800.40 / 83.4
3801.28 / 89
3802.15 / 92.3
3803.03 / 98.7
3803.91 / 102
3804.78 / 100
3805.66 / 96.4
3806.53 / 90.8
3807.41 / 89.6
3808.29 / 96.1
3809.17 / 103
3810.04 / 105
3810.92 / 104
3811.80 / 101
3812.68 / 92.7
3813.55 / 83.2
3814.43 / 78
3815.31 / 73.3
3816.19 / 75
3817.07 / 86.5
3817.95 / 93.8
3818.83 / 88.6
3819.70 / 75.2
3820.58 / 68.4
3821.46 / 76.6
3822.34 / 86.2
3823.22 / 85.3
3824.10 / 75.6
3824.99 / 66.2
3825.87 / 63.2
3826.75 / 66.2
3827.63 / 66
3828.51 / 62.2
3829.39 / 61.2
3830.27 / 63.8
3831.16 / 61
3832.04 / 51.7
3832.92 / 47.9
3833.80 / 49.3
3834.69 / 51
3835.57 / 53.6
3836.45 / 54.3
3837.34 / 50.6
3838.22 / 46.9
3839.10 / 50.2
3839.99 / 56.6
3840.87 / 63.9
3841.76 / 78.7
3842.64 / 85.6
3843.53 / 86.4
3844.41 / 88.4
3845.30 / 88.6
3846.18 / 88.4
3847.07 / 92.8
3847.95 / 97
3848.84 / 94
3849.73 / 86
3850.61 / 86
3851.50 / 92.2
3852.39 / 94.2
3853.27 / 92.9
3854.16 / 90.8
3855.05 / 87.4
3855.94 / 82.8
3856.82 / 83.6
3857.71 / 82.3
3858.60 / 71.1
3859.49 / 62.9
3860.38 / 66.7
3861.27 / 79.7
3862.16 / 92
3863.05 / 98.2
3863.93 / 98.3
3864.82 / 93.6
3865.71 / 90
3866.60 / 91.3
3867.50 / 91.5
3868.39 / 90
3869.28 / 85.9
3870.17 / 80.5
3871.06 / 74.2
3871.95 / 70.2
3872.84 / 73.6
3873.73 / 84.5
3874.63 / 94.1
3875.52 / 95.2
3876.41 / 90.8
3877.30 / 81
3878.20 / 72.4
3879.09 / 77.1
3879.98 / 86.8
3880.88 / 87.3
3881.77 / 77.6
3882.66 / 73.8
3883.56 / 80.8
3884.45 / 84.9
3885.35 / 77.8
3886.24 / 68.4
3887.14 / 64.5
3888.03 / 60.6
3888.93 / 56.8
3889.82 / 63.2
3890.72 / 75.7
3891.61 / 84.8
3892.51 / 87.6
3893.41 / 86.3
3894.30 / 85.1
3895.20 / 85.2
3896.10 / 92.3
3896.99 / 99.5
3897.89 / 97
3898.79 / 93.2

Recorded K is -4.9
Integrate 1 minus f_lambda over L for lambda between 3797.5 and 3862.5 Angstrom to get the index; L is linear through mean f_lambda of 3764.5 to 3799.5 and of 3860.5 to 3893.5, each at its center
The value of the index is 4.2 Angstrom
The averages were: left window 86.7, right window 81.4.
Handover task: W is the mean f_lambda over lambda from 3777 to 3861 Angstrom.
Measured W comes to 81.5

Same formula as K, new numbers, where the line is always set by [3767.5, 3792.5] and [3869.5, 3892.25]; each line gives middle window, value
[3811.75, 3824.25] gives 0.5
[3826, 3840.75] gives 4.9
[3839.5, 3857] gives -0.8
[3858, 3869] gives -0.8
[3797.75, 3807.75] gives 0.1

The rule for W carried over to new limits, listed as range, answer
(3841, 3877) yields 86.1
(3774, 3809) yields 90.1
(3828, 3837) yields 55.6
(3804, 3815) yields 95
